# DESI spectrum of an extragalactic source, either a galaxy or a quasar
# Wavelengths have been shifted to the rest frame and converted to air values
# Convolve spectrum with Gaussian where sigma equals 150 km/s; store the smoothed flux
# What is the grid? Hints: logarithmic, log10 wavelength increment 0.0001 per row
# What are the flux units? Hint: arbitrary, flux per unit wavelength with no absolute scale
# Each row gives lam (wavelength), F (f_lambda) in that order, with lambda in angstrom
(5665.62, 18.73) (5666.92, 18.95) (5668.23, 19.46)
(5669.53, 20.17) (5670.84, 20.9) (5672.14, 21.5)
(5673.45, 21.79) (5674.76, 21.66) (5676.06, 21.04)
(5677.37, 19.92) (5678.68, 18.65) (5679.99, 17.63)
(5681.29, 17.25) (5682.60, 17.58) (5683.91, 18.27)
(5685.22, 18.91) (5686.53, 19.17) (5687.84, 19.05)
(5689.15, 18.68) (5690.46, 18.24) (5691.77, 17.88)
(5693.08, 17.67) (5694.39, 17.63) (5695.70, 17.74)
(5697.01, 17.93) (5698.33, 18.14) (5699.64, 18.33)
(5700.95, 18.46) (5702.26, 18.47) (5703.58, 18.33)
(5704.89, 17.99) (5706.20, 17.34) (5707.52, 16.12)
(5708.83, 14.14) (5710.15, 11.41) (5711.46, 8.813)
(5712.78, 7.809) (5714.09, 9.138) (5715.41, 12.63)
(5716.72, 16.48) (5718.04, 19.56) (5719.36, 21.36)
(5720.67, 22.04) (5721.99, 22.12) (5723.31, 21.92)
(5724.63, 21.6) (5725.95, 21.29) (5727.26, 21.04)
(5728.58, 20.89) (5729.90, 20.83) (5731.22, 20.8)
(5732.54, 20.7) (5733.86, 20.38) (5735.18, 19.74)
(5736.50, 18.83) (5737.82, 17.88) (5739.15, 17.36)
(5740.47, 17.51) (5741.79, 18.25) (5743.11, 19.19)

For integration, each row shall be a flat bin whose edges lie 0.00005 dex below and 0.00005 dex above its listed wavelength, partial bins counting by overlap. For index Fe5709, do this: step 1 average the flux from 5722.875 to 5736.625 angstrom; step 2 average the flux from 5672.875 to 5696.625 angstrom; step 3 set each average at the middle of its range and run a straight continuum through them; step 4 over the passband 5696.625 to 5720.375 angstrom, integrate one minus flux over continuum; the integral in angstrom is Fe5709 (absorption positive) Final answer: 4.9 angstrom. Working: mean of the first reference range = 18.8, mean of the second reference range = 20.8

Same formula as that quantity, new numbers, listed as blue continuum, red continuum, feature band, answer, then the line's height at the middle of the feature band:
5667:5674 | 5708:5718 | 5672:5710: -4.6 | 16.5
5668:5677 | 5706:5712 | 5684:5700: -1.3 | 16.9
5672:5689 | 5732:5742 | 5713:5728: 0.2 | 19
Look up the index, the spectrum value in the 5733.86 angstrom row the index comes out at 20.38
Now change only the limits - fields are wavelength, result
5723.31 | 21.92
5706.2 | 17.34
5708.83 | 14.14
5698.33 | 18.14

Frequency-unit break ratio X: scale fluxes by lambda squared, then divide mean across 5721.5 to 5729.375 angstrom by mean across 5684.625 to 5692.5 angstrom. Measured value 1.17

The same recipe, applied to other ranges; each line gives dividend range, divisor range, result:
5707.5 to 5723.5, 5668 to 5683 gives 0.79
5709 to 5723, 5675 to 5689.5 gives 0.82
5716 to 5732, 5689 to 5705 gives 1.16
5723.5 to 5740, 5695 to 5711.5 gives 1.22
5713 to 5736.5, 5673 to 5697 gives 1.04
